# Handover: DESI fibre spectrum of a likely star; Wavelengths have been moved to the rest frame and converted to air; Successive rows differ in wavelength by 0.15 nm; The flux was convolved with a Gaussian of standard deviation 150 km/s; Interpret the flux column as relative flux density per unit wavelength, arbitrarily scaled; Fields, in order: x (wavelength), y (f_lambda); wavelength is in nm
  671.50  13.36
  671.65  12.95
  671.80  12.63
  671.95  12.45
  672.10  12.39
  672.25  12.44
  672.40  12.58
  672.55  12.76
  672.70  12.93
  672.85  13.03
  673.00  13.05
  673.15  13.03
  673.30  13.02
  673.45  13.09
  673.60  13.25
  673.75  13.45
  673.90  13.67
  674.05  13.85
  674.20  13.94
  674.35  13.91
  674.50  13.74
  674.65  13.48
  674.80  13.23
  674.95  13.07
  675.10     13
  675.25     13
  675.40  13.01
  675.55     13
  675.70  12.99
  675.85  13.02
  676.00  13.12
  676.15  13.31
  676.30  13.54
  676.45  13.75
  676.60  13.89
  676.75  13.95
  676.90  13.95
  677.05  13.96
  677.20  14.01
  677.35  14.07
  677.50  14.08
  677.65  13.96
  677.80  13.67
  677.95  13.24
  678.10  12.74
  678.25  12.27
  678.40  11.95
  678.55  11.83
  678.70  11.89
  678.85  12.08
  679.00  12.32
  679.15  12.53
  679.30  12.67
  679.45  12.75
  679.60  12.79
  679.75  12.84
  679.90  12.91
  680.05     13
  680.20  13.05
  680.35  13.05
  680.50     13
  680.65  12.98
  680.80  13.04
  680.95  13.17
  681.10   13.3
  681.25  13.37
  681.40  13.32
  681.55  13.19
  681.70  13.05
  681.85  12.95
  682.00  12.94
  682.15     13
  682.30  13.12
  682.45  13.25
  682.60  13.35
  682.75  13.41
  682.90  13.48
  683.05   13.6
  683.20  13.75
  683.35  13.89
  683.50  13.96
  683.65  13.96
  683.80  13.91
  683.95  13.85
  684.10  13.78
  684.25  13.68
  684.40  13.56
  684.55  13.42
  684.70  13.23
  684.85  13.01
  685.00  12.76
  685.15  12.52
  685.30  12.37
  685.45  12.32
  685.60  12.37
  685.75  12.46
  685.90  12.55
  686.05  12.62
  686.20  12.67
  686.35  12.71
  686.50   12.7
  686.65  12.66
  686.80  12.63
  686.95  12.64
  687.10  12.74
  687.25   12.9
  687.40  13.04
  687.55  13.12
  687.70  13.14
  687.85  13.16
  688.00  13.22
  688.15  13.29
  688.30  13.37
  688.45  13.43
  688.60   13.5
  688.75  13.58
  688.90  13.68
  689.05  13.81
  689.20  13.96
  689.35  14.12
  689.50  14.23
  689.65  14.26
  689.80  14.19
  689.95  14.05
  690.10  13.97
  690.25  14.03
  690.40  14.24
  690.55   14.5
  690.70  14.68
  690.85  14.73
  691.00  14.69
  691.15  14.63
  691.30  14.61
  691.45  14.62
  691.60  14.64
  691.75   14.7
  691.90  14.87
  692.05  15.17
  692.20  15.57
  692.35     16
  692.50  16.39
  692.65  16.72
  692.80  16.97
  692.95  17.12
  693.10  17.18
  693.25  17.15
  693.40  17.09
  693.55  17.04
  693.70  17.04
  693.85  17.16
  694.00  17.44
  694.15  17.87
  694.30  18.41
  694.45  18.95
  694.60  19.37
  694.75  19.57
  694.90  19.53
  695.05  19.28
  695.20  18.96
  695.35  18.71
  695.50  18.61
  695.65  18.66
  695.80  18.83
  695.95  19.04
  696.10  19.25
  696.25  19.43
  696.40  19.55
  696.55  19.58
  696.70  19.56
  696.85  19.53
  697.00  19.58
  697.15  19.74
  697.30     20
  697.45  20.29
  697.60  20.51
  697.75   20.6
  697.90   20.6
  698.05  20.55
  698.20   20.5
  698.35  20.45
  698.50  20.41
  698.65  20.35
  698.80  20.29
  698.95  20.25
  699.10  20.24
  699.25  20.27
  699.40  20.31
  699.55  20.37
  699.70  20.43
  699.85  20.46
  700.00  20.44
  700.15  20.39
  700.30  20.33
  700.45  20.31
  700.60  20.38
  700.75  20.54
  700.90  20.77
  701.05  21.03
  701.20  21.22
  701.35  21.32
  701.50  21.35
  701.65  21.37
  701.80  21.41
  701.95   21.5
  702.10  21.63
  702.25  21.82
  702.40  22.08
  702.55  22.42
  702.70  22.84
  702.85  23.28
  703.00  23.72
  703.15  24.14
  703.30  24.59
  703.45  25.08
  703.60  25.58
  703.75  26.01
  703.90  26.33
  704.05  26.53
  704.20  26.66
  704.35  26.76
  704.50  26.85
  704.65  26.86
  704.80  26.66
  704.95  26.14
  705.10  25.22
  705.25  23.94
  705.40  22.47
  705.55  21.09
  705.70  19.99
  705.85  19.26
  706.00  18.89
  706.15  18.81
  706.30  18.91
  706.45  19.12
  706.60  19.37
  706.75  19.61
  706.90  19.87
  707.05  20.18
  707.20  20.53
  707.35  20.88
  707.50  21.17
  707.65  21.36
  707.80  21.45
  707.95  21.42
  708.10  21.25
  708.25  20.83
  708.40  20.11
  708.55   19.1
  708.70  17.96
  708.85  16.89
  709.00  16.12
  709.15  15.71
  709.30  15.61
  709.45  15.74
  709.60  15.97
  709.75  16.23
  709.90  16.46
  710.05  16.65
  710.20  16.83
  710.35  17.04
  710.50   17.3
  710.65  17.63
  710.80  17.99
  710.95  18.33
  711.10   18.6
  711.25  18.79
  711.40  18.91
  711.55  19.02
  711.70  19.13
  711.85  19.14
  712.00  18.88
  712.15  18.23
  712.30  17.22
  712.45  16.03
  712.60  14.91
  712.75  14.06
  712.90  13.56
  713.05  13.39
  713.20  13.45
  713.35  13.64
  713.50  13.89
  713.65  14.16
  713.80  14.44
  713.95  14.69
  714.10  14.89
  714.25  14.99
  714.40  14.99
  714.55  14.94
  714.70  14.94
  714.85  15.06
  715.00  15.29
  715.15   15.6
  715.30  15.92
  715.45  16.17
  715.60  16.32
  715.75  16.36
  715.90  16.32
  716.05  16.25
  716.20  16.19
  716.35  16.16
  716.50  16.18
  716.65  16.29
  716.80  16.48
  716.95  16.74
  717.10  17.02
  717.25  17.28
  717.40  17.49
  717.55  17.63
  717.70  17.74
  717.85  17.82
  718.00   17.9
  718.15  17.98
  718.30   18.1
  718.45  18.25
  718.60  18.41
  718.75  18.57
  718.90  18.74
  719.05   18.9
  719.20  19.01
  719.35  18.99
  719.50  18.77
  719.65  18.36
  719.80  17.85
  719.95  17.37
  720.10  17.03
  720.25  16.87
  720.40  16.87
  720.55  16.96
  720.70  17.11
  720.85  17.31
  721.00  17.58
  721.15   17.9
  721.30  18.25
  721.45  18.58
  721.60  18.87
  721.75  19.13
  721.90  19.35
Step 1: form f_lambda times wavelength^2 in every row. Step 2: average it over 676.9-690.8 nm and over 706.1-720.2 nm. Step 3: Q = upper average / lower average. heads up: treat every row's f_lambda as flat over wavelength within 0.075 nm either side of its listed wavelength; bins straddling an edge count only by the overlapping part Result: 1.42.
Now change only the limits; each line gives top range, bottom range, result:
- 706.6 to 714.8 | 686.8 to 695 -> 1.21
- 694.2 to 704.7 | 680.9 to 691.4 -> 1.64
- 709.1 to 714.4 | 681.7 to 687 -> 1.34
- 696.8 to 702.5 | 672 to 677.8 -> 1.66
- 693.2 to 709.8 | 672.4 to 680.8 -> 1.68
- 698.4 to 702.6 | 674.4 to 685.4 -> 1.68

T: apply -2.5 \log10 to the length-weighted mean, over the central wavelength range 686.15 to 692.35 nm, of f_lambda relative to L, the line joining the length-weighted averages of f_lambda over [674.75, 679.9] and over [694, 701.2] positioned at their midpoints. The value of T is 0.228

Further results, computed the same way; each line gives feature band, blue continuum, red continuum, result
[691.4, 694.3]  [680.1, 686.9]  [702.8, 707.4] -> 0.064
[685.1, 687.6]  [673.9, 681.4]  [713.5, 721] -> 0.108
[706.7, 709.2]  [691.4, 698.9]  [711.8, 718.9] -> -0.160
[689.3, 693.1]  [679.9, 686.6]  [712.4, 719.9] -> -0.081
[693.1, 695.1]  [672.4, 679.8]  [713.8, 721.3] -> -0.218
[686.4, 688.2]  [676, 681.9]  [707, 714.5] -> 0.103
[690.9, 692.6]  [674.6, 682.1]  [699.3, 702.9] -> 0.181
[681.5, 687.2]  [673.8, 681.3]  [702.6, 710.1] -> 0.153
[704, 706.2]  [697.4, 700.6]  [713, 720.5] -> -0.238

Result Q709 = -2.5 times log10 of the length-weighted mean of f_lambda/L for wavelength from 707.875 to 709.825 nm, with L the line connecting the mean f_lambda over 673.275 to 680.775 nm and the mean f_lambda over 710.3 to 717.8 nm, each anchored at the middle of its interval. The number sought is -0.132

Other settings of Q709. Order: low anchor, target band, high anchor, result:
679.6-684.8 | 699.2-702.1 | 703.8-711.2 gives -0.13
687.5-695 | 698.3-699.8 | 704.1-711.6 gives -0.16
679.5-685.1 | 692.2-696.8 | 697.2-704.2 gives 0.04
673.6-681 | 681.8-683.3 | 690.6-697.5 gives 0.10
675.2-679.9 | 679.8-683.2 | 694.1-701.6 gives 0.10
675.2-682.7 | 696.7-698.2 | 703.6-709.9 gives -0.10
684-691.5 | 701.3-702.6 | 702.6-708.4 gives -0.04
